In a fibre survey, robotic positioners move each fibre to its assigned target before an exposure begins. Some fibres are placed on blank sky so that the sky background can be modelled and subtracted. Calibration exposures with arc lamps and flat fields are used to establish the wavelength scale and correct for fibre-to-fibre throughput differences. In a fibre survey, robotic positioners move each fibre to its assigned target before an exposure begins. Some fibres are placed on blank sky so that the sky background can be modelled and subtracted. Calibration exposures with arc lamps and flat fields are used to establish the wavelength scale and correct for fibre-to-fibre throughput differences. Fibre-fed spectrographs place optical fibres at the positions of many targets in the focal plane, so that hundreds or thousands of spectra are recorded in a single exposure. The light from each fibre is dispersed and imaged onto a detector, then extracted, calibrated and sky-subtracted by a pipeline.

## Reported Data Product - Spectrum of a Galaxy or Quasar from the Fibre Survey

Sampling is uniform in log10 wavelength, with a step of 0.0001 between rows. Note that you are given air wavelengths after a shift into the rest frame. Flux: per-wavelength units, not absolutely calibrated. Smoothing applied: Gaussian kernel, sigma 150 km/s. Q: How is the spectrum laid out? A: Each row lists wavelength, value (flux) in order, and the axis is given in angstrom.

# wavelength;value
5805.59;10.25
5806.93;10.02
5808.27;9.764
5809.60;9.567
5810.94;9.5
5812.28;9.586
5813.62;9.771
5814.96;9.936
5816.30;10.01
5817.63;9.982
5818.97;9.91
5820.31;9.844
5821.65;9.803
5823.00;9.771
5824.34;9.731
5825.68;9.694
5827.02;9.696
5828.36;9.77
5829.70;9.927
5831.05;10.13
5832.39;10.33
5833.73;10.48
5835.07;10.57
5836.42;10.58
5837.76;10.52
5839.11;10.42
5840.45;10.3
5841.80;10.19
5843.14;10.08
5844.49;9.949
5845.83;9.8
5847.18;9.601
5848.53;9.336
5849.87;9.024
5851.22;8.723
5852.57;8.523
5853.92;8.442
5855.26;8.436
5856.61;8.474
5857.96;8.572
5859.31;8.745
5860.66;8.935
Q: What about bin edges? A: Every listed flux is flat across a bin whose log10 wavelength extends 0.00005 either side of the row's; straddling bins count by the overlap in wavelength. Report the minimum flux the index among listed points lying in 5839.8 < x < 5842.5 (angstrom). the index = 10.19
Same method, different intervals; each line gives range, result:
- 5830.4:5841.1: 10.13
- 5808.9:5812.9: 9.5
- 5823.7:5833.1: 9.694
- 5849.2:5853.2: 8.523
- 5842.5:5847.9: 9.601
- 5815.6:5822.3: 9.803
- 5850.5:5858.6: 8.436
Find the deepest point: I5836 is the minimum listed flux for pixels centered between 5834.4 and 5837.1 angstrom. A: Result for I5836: 10.57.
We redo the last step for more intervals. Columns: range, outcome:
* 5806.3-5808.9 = 9.764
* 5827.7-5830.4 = 9.77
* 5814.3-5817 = 9.936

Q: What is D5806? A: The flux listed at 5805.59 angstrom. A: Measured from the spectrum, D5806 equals 10.25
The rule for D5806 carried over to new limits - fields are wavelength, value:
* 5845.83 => 9.8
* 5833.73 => 10.48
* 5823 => 9.771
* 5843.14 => 10.08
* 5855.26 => 8.436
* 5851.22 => 8.723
